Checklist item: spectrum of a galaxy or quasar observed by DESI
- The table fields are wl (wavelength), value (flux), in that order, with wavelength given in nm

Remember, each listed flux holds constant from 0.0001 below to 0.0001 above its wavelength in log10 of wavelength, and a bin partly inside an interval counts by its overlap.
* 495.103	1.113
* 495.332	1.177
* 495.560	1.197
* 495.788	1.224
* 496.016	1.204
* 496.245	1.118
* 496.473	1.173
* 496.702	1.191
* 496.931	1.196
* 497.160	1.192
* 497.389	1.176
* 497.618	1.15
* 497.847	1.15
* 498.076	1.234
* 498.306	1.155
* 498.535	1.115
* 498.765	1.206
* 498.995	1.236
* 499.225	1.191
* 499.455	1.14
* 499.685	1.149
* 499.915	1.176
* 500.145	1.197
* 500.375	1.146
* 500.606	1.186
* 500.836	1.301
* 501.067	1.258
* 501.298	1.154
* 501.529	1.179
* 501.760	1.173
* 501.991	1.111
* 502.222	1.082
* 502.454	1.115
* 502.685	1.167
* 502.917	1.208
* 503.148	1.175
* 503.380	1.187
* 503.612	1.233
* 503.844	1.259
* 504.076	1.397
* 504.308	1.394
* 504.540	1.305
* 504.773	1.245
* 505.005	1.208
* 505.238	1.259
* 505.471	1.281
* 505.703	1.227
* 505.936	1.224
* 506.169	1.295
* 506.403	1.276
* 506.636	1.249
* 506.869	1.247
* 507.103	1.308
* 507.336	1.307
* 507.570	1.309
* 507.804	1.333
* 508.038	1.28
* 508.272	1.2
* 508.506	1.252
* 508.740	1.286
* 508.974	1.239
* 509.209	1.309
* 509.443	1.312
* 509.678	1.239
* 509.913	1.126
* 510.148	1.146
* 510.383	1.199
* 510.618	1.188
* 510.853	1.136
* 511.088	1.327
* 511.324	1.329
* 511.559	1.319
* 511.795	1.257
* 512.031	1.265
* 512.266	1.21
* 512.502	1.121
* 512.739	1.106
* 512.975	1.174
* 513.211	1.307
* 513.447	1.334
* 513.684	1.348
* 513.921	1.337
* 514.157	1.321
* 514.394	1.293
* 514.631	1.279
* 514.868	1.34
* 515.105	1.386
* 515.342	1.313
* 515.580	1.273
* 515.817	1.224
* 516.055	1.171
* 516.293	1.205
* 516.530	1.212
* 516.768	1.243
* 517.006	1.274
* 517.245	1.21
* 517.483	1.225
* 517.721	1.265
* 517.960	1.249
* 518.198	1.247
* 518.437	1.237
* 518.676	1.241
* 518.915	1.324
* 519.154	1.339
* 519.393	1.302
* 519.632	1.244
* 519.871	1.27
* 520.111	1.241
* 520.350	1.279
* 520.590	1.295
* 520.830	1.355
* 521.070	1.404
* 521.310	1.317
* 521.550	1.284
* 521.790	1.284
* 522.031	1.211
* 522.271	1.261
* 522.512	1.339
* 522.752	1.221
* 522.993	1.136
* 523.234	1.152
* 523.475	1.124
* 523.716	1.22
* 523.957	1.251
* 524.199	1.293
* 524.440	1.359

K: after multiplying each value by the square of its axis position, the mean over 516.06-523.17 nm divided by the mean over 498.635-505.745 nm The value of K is 1.12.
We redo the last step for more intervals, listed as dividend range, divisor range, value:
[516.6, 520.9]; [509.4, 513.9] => 1.06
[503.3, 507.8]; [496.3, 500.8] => 1.11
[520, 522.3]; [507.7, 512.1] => 1.08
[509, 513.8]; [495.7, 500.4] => 1.11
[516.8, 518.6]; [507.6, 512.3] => 1.03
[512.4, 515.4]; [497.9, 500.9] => 1.15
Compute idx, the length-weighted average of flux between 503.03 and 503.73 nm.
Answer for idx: 1.2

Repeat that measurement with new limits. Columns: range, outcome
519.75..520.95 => 1.29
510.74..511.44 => 1.26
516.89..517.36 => 1.24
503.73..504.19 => 1.33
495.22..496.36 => 1.18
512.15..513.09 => 1.15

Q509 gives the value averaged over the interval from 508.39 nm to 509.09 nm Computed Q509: 1.26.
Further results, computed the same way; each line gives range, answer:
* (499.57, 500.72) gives 1.17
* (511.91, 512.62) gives 1.2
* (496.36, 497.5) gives 1.19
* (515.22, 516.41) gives 1.24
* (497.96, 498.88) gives 1.18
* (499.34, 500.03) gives 1.16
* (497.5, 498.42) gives 1.17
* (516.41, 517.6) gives 1.23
